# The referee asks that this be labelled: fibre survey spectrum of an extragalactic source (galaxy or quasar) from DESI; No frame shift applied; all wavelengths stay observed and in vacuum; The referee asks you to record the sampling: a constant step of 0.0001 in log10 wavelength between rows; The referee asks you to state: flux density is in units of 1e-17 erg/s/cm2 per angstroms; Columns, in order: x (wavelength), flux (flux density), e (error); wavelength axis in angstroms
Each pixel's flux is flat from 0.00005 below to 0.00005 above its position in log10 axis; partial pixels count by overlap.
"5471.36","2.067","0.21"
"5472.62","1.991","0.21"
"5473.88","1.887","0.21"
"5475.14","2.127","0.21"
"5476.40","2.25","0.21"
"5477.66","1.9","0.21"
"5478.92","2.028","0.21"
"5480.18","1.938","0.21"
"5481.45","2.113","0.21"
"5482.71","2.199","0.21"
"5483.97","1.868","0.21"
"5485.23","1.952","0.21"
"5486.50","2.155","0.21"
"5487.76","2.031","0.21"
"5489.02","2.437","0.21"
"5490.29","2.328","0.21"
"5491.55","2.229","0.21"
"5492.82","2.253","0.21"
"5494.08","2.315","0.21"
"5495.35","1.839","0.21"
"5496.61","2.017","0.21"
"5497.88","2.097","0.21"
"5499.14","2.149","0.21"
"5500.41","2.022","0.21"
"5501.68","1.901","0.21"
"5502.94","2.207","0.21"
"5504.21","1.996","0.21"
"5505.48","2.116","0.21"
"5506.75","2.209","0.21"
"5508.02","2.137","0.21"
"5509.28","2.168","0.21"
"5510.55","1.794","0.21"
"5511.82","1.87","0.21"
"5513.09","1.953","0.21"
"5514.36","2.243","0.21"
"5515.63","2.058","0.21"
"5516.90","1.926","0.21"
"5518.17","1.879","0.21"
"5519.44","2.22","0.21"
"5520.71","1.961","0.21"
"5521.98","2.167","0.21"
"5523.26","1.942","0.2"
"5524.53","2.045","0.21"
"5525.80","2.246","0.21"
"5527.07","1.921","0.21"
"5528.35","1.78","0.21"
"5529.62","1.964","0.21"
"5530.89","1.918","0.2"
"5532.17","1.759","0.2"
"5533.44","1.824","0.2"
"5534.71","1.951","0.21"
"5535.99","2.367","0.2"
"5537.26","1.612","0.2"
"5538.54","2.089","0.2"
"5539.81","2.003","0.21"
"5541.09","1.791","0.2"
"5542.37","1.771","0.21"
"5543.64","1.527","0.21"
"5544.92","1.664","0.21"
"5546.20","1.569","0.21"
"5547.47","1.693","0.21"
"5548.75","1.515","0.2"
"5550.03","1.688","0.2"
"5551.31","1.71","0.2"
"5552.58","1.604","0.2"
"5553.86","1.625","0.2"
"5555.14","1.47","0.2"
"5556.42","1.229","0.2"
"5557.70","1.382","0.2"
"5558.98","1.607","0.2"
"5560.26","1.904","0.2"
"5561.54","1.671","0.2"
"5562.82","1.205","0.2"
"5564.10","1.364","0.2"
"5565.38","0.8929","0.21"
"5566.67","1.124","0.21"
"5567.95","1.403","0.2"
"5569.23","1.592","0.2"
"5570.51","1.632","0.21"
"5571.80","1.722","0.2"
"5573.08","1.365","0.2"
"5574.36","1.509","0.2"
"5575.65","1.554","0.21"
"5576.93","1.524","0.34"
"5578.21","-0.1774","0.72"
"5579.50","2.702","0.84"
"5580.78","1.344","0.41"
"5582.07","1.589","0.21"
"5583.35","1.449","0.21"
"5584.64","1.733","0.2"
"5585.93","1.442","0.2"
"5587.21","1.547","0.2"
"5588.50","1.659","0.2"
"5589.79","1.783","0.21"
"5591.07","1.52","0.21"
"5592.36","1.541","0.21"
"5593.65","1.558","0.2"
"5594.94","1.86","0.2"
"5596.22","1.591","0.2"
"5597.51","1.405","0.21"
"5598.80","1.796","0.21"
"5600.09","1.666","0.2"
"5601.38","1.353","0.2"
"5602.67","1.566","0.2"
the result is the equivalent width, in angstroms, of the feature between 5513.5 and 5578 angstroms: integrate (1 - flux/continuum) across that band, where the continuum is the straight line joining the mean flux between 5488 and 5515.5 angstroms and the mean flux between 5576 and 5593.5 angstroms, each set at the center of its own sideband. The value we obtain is 3.3 angstroms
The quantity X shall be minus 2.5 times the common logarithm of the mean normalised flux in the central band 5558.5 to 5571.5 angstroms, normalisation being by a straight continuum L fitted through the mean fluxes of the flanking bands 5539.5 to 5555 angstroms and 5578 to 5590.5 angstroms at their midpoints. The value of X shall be 0.12 mag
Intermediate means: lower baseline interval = 1.67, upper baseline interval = 1.57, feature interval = 1.44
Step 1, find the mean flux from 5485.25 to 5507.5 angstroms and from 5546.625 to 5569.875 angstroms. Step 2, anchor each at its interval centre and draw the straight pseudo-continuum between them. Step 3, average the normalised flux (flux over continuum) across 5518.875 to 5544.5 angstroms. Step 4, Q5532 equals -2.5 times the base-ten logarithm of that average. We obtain -0.10 mag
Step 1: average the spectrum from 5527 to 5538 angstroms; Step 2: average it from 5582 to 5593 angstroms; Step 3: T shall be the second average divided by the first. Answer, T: 0.8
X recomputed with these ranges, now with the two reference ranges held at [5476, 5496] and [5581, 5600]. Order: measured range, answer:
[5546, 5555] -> 0.11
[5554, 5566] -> 0.23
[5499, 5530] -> -0.03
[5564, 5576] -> 0.20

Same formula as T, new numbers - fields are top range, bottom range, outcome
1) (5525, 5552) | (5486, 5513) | 0.87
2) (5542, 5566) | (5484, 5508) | 0.72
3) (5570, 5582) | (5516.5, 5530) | 0.73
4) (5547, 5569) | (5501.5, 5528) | 0.72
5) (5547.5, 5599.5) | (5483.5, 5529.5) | 0.73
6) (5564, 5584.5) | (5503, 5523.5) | 0.69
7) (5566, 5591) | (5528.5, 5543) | 0.79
